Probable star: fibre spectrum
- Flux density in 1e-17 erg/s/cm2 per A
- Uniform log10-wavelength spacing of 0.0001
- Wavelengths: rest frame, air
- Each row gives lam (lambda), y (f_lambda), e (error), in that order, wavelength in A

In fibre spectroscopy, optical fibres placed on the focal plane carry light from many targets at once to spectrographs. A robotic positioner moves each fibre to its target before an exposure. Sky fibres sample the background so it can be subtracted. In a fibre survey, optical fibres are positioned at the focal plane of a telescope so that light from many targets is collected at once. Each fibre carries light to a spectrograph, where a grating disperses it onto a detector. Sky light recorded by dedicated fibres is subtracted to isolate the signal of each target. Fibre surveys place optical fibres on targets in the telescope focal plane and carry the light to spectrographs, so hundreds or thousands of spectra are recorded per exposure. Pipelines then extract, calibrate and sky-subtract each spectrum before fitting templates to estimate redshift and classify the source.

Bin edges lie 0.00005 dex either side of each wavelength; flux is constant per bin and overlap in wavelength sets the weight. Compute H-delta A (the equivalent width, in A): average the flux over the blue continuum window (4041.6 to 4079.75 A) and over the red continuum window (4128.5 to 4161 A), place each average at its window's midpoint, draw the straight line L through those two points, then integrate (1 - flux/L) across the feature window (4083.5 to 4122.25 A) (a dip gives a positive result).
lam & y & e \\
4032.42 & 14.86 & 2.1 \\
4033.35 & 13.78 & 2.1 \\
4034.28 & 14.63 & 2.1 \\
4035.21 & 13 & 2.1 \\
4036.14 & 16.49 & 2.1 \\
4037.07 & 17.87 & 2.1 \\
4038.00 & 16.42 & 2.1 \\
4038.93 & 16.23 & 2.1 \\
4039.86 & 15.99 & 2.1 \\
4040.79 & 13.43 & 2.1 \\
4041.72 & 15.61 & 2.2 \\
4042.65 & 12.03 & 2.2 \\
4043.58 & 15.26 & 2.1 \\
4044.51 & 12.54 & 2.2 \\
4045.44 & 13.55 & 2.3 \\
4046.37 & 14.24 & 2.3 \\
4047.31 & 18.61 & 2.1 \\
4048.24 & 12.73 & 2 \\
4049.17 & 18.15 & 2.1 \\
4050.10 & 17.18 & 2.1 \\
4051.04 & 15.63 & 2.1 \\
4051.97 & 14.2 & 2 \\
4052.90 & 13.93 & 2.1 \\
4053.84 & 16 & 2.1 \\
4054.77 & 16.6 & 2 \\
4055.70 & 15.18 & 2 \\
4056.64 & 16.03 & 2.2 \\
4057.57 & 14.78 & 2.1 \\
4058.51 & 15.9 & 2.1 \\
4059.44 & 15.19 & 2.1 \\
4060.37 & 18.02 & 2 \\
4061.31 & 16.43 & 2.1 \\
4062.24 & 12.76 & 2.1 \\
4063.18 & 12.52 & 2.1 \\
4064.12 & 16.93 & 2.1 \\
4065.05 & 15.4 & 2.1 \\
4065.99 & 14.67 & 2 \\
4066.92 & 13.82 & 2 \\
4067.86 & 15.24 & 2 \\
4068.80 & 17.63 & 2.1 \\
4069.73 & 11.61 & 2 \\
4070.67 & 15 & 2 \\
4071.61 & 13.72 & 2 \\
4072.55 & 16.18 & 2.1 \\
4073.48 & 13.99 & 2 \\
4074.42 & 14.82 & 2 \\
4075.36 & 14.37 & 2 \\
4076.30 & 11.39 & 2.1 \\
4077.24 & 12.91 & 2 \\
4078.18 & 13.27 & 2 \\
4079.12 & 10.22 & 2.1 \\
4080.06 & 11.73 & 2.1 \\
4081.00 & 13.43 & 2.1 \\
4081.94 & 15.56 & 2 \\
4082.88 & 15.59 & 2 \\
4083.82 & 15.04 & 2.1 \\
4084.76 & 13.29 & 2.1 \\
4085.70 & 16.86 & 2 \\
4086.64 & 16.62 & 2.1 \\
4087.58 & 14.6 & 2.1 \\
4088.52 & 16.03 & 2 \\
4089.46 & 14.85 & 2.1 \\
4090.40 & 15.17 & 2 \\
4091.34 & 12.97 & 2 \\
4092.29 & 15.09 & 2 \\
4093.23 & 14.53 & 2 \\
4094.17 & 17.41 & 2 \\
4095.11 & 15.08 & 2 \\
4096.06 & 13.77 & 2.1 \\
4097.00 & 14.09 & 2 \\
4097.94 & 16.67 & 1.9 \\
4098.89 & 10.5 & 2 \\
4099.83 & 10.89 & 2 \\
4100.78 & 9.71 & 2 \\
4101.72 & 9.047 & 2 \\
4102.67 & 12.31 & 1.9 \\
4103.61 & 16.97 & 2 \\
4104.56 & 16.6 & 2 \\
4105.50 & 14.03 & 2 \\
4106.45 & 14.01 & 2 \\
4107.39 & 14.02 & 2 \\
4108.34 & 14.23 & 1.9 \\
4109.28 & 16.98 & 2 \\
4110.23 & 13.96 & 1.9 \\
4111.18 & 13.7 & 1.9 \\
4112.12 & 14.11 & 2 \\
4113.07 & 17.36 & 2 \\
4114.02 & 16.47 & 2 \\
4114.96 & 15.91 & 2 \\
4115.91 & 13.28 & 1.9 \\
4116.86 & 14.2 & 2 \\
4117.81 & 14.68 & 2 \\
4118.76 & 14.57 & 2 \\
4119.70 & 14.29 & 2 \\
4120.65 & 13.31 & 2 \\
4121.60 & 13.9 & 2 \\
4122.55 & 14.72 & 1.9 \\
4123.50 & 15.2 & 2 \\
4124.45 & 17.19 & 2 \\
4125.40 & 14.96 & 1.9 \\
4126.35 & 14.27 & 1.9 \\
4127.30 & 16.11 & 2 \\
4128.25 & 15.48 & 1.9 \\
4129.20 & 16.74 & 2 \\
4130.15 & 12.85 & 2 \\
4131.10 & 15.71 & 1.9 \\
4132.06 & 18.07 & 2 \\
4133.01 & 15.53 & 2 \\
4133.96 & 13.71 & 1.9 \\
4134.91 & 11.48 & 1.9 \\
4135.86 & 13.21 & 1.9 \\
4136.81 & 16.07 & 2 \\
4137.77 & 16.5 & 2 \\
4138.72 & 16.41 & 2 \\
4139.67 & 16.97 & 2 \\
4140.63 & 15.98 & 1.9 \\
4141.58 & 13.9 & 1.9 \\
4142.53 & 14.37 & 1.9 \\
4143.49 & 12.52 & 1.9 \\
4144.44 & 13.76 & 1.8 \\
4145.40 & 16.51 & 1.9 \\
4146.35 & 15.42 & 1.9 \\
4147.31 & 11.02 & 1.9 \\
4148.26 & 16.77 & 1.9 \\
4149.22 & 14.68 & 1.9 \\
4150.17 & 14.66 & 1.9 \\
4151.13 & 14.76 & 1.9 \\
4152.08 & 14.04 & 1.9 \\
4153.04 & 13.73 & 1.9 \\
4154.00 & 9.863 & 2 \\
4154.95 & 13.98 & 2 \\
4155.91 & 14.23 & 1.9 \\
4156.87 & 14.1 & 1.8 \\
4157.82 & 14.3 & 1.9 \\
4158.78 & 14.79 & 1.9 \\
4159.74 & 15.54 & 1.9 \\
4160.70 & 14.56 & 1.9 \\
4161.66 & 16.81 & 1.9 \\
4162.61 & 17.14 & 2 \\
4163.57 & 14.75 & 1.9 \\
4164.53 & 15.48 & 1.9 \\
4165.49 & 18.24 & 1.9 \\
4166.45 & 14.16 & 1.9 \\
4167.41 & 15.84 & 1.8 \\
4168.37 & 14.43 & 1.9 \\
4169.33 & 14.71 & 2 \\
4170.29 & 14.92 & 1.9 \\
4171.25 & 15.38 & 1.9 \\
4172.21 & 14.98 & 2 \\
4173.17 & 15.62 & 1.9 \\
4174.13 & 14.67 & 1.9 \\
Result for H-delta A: 0.7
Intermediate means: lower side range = 14.7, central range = 14.4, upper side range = 14.6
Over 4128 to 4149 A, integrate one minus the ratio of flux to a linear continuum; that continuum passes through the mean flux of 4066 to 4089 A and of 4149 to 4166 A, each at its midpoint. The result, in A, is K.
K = -0.42 A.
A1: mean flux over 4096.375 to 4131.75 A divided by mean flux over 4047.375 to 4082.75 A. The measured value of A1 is 0.98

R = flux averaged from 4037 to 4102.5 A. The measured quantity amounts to 14.6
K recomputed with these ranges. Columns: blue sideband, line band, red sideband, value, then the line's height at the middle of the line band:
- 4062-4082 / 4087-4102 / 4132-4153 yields 0.4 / 14.2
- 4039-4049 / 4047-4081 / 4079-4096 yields -0.2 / 14.7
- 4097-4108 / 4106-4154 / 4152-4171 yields -3.0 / 14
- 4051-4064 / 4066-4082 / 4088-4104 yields 0.9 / 14.6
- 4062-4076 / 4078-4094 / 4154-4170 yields 0.2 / 14.6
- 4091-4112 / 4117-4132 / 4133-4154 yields -0.8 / 14.3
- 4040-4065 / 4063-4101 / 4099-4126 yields 1.2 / 14.7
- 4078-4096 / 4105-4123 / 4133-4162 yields -0.1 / 14.6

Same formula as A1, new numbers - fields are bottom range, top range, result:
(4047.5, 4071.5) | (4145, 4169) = 0.97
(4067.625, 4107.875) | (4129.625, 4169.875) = 1.05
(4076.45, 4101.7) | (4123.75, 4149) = 1.08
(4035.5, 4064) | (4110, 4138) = 0.97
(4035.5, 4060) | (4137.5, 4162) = 0.95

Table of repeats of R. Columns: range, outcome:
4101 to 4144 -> 14.8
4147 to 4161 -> 14.1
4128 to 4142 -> 15.2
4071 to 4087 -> 14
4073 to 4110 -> 14.1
